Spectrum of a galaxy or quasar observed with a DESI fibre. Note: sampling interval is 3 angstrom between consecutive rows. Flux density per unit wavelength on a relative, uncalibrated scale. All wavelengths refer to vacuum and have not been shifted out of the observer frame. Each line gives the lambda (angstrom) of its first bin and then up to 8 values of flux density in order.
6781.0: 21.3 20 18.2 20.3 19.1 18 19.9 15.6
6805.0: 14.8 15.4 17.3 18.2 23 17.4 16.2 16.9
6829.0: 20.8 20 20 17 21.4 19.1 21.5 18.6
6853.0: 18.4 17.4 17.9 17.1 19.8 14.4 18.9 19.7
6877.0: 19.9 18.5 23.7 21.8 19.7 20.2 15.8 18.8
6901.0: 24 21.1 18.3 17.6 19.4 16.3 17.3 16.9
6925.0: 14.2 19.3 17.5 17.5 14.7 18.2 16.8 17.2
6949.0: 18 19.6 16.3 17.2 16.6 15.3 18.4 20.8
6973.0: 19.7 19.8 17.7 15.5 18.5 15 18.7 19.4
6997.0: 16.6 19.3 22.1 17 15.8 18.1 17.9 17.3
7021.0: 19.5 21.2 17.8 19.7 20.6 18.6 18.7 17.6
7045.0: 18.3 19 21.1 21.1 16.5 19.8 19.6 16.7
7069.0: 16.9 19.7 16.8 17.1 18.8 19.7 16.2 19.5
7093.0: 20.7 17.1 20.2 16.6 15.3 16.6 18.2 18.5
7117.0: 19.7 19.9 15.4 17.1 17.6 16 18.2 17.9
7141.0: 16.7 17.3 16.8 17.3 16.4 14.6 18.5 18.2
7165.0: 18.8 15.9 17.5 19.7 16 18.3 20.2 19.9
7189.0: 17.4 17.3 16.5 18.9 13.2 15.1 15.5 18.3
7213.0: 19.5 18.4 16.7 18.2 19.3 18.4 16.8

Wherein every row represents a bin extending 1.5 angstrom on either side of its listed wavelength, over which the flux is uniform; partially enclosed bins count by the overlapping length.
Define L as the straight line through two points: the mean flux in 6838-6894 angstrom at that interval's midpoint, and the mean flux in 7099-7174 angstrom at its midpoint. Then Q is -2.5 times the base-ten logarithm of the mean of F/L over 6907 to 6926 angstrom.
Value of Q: 0.11 mag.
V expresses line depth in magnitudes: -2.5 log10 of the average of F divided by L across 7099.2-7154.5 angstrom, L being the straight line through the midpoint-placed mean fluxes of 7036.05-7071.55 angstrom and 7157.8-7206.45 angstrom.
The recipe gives 0.041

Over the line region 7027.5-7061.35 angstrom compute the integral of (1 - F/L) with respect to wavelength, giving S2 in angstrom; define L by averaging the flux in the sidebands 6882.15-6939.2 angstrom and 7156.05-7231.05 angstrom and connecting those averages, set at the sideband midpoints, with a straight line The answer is -1.9 angstrom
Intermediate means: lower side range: 18.6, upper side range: 17.7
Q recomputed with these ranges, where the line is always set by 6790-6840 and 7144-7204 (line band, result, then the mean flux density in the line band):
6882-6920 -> -0.09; 19.5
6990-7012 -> -0.04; 18.4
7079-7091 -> -0.05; 18.4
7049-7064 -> -0.11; 19.6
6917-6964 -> 0.05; 17.1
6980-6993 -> 0.05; 17.1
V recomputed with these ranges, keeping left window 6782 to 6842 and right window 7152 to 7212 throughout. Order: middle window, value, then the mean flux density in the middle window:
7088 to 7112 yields -0.02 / 18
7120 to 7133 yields 0.04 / 16.9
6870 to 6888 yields -0.12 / 20.4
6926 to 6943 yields 0.05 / 17.3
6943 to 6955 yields 0.01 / 17.8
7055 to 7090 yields -0.03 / 18.1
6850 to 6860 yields 0.02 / 18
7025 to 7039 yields -0.08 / 19.2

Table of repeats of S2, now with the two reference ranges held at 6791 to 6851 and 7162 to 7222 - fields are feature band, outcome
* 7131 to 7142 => 0.27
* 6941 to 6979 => 0.41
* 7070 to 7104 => -0.95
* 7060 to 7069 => -0.16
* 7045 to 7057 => -1.15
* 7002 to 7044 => -1.54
